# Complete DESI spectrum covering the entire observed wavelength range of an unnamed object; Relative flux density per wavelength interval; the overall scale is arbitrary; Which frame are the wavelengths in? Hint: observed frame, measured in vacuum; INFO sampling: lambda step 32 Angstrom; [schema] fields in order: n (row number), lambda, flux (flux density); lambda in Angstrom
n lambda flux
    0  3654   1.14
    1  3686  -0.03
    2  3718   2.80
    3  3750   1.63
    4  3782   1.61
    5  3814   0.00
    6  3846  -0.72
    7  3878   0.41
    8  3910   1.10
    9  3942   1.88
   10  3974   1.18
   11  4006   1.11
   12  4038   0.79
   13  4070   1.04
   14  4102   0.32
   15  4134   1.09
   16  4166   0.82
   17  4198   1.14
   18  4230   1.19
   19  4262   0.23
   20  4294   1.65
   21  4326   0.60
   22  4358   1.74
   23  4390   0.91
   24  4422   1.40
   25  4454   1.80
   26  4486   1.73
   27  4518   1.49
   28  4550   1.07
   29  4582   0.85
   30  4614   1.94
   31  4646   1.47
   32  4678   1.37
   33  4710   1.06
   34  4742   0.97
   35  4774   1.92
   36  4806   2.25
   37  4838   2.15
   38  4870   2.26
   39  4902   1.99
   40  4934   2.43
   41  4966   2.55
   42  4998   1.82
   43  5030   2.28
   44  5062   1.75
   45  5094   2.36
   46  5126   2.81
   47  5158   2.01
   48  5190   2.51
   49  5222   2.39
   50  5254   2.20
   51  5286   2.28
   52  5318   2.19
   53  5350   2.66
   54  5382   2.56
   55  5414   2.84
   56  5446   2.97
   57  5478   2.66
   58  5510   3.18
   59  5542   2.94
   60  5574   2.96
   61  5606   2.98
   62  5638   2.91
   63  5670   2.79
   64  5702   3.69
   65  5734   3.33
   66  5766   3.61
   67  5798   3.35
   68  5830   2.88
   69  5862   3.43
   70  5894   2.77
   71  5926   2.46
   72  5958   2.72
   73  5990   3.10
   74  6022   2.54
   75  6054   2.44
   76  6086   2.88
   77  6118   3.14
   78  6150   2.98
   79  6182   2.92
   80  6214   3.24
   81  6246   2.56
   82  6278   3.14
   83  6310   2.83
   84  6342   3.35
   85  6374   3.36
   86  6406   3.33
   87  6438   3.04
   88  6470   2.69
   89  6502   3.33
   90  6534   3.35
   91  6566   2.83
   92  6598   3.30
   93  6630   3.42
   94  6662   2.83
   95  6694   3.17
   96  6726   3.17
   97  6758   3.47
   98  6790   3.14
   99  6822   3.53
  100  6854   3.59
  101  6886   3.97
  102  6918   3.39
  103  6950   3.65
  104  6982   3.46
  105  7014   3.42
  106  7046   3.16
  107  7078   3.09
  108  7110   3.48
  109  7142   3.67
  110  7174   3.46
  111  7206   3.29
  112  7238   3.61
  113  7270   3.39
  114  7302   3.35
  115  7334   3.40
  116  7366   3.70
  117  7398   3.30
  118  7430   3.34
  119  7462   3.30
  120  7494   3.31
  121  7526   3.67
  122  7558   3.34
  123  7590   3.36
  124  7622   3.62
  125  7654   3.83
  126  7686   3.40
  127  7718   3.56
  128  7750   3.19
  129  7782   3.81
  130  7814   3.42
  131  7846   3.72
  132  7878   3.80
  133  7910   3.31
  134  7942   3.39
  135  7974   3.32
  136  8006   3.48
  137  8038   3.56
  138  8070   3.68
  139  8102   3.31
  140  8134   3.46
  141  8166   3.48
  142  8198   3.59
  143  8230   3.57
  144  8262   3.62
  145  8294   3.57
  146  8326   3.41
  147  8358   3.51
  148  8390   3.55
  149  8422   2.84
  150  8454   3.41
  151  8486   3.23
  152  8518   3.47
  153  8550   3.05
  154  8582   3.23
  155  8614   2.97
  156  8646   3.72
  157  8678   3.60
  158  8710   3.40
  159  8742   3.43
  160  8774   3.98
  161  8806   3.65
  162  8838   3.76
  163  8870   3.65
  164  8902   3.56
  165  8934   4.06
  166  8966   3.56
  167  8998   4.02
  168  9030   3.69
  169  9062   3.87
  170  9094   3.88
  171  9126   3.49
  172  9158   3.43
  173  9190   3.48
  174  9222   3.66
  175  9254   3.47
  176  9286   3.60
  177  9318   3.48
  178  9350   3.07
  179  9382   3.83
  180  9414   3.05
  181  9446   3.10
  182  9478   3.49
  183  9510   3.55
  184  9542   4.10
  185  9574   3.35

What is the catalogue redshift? 0.20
